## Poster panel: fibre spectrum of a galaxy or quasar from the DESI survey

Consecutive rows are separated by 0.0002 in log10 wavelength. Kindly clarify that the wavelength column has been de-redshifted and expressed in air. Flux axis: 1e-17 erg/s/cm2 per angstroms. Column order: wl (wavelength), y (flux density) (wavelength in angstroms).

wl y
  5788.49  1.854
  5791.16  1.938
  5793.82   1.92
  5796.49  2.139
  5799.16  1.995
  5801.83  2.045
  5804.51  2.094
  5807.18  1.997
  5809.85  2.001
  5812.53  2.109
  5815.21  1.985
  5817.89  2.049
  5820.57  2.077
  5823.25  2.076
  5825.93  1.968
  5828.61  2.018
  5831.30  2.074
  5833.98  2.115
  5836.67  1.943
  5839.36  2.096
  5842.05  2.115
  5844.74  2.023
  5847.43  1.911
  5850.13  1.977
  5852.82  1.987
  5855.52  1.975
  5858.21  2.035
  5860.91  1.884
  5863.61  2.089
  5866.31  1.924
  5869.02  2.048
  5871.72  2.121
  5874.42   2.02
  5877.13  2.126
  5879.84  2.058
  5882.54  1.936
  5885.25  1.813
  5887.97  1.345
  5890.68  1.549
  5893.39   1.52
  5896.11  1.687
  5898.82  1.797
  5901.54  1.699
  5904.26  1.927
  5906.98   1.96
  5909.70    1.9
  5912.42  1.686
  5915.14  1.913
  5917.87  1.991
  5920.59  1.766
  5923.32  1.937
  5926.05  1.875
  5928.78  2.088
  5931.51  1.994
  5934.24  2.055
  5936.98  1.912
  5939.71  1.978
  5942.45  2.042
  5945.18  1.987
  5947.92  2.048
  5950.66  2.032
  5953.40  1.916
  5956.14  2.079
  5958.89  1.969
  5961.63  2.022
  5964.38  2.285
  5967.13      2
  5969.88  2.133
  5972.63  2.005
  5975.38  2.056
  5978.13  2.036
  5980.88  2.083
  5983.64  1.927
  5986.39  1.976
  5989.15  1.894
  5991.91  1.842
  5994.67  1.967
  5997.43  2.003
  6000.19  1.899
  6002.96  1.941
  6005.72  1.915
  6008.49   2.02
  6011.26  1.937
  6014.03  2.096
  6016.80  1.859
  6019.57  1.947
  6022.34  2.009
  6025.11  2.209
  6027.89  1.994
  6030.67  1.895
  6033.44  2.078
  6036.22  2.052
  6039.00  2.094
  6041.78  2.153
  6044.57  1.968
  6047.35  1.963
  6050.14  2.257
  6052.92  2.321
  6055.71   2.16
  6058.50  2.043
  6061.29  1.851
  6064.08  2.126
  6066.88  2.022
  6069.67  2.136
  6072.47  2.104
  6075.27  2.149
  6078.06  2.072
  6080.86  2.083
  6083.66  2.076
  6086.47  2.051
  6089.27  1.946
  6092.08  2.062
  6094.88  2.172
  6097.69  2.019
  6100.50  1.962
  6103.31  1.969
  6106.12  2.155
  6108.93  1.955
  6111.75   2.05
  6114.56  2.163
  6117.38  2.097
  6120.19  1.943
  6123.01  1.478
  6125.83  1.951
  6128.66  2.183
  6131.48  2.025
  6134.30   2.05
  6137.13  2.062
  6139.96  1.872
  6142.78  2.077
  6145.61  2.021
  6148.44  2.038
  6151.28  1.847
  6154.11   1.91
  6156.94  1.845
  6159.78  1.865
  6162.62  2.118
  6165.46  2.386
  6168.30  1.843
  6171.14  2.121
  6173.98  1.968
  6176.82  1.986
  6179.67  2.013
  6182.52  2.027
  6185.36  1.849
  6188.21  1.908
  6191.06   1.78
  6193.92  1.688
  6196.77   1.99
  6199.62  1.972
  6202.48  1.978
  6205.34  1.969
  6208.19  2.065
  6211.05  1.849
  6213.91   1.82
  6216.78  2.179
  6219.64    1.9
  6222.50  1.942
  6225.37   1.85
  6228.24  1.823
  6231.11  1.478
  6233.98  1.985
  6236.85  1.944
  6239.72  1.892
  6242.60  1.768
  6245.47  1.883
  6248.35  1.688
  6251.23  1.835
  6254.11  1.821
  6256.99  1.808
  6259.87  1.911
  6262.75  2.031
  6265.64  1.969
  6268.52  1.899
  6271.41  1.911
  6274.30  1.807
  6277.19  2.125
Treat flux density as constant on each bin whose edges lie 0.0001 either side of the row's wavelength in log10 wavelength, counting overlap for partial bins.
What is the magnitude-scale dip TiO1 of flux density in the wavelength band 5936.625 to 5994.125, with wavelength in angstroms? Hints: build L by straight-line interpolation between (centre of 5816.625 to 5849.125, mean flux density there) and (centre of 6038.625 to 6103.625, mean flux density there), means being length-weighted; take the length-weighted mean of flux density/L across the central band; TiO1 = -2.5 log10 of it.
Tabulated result 0.02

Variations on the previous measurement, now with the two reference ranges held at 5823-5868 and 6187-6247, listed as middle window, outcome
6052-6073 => -0.081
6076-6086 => -0.079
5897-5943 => 0.043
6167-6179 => -0.045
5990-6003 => 0.019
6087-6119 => -0.068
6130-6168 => -0.052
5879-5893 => 0.166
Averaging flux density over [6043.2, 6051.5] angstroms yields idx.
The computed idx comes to 2.06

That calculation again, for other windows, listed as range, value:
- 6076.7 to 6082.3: 2.08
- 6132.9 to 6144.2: 2.02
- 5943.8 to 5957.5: 2.01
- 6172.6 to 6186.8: 1.97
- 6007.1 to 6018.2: 1.98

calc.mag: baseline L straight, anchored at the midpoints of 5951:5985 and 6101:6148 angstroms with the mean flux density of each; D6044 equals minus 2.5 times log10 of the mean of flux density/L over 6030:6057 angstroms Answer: -0.04 mag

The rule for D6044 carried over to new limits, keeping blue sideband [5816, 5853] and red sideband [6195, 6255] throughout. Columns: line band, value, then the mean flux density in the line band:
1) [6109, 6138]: -0.04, 2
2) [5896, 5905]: 0.13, 1.78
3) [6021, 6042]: -0.05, 2.06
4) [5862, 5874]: -0.01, 2.04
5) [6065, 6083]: -0.08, 2.09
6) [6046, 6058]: -0.11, 2.17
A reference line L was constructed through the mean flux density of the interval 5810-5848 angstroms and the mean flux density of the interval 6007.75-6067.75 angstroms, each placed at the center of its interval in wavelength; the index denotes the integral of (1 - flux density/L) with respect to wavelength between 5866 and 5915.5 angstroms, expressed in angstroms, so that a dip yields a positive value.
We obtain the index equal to 4.9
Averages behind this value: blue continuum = 2.04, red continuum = 2.05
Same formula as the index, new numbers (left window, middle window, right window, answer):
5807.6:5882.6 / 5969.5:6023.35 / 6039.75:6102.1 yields 2.3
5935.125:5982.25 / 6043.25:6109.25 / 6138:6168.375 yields -2.0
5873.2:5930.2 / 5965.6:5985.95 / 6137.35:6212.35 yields -1.8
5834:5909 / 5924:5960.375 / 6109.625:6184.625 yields -1.2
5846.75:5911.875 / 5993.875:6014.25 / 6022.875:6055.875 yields 0.8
